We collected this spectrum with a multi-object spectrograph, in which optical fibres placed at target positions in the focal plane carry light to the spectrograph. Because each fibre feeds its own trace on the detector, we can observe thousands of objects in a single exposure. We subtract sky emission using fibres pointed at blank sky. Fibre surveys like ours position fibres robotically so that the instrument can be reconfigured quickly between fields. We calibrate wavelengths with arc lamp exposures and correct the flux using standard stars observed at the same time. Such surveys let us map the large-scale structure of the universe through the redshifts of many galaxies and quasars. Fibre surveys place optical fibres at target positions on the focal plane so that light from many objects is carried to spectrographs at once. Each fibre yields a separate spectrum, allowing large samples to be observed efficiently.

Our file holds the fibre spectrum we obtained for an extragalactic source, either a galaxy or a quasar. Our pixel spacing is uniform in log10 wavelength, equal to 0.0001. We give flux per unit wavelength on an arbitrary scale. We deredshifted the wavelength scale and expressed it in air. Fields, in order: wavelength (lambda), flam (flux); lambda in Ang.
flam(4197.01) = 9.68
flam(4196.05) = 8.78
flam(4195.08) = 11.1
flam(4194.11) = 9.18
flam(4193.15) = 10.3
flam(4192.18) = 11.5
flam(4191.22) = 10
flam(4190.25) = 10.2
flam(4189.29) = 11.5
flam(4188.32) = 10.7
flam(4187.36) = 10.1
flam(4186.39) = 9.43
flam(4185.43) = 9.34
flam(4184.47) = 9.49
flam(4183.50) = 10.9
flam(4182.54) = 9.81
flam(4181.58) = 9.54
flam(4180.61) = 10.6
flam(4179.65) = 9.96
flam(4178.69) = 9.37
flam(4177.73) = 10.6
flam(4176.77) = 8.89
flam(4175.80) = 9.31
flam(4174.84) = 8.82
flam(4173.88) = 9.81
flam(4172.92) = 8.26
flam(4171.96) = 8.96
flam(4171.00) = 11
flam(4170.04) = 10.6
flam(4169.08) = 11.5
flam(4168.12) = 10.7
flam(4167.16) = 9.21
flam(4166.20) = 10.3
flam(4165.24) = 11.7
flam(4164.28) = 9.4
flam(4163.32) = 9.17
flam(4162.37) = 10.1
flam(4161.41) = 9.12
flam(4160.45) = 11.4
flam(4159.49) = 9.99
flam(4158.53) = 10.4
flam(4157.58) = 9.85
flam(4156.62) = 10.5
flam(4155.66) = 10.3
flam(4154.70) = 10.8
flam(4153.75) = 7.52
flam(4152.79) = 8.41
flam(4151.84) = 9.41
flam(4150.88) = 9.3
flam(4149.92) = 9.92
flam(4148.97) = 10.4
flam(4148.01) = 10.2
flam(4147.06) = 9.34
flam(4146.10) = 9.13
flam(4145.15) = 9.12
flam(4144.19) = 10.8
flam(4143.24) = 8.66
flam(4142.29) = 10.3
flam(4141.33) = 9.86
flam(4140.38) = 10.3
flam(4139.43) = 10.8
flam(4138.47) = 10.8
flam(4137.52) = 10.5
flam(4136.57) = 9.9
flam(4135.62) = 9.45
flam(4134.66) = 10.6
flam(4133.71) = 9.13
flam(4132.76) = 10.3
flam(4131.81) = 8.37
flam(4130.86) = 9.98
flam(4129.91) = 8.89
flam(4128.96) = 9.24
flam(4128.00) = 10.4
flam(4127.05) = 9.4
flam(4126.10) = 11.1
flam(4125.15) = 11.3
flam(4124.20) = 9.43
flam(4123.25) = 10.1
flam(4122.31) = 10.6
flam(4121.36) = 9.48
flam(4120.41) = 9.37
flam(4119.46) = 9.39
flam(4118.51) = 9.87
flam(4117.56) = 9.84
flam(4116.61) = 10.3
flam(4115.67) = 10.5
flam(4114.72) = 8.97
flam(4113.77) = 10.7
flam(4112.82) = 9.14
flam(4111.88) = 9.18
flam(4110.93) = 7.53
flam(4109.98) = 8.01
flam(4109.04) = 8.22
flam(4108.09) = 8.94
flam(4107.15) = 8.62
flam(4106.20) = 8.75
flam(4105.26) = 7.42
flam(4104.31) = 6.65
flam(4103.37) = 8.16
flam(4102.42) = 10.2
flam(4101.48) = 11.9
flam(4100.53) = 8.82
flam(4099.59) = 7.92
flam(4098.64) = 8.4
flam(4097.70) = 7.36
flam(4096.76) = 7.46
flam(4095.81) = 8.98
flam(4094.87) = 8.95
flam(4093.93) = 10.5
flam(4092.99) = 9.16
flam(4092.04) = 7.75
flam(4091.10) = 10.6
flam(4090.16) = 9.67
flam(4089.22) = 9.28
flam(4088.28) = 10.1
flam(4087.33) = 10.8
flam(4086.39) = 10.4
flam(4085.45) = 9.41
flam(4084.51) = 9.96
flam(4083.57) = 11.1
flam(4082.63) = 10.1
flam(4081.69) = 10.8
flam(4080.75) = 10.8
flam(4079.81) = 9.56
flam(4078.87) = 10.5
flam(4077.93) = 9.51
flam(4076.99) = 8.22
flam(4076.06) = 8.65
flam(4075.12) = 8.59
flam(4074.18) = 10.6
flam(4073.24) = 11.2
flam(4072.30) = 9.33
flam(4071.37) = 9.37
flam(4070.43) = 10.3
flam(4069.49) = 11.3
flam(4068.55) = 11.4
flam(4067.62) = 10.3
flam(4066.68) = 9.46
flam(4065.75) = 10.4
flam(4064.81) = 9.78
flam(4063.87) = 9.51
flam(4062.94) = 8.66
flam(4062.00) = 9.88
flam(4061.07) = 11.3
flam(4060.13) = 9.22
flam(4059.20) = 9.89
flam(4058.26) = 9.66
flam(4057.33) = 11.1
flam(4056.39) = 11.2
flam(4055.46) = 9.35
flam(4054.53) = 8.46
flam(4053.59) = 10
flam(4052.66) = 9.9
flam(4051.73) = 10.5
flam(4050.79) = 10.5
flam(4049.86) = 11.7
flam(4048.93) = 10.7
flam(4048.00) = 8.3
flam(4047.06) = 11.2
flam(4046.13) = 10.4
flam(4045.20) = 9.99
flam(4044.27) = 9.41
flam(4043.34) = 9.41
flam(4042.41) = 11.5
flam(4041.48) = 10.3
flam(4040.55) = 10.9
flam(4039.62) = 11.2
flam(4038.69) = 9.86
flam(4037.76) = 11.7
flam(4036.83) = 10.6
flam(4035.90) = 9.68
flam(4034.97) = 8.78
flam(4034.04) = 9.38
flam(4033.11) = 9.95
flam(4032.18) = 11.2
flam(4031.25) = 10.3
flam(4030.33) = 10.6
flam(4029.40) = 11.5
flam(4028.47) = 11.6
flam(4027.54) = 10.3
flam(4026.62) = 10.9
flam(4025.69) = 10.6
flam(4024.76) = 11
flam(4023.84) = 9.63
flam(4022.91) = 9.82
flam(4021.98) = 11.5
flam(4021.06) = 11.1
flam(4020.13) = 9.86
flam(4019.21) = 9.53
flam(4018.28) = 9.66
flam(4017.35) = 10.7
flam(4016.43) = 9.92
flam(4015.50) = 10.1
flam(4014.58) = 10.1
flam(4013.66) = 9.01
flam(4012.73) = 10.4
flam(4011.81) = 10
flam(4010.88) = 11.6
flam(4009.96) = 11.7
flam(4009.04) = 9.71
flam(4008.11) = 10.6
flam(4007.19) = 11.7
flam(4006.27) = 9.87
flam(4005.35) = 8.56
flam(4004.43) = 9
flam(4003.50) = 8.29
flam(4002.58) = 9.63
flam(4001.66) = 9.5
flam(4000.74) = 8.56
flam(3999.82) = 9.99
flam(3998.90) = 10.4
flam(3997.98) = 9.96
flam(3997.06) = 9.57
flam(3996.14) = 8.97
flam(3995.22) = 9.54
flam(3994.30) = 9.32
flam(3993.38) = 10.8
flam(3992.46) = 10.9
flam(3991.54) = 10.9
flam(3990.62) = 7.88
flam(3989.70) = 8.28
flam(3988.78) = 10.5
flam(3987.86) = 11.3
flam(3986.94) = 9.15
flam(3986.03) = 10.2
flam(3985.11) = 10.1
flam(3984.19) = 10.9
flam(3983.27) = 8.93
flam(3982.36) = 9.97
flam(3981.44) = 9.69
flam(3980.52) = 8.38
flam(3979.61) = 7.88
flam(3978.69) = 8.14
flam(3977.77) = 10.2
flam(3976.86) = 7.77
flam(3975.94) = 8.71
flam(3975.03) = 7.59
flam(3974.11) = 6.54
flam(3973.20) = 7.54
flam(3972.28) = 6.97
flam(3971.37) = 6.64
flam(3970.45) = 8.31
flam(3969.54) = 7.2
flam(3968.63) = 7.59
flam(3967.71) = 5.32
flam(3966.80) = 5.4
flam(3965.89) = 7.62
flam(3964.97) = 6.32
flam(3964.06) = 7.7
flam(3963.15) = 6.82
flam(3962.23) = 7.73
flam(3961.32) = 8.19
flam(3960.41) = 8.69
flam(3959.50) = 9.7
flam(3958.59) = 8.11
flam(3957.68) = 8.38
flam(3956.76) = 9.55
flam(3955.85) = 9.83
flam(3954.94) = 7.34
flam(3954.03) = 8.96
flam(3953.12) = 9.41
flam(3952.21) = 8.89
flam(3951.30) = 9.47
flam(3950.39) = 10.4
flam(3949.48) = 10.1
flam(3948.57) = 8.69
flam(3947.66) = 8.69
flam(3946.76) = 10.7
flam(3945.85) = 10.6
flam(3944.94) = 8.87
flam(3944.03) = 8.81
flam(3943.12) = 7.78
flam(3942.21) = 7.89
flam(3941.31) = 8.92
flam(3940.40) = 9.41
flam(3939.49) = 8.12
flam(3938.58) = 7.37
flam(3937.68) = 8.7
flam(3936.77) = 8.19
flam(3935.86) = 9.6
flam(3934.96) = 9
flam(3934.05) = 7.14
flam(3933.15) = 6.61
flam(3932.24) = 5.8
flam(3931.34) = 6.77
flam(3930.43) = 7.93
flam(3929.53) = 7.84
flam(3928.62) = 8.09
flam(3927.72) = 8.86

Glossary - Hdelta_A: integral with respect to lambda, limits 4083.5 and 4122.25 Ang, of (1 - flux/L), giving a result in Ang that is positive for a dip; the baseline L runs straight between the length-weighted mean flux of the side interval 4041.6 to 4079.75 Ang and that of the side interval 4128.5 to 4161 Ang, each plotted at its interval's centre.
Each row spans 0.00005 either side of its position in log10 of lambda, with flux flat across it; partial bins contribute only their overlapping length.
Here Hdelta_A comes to 2.77 Ang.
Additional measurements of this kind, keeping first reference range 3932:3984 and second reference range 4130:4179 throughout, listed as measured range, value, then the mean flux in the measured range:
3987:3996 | -1.3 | 9.86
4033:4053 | -2.9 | 10.3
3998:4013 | -2.2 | 9.97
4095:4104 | 0.6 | 8.77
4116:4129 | -0.6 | 10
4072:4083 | -0.7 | 9.82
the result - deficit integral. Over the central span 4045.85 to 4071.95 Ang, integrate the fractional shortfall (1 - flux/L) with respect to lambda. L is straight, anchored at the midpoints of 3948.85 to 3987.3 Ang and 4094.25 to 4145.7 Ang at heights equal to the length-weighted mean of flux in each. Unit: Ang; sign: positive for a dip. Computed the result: -3.3 Ang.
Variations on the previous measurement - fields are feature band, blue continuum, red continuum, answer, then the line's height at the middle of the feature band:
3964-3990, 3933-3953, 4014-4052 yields 3.13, 9.44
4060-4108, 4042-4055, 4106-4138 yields 1.59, 9.87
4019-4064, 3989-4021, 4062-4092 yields -1.72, 9.91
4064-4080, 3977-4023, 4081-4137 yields -0.55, 9.57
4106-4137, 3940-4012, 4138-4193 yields 0.57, 9.73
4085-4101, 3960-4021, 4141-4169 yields 0.70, 9.57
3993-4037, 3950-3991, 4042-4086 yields -4.25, 9.21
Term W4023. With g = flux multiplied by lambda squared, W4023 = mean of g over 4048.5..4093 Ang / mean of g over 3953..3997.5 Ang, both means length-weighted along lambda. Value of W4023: 1.22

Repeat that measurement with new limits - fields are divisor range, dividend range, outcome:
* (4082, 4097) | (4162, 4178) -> 1.06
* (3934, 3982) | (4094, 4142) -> 1.22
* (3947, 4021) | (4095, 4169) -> 1.13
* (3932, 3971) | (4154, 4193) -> 1.35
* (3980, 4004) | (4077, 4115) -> 1.01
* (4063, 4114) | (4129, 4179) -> 1.08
